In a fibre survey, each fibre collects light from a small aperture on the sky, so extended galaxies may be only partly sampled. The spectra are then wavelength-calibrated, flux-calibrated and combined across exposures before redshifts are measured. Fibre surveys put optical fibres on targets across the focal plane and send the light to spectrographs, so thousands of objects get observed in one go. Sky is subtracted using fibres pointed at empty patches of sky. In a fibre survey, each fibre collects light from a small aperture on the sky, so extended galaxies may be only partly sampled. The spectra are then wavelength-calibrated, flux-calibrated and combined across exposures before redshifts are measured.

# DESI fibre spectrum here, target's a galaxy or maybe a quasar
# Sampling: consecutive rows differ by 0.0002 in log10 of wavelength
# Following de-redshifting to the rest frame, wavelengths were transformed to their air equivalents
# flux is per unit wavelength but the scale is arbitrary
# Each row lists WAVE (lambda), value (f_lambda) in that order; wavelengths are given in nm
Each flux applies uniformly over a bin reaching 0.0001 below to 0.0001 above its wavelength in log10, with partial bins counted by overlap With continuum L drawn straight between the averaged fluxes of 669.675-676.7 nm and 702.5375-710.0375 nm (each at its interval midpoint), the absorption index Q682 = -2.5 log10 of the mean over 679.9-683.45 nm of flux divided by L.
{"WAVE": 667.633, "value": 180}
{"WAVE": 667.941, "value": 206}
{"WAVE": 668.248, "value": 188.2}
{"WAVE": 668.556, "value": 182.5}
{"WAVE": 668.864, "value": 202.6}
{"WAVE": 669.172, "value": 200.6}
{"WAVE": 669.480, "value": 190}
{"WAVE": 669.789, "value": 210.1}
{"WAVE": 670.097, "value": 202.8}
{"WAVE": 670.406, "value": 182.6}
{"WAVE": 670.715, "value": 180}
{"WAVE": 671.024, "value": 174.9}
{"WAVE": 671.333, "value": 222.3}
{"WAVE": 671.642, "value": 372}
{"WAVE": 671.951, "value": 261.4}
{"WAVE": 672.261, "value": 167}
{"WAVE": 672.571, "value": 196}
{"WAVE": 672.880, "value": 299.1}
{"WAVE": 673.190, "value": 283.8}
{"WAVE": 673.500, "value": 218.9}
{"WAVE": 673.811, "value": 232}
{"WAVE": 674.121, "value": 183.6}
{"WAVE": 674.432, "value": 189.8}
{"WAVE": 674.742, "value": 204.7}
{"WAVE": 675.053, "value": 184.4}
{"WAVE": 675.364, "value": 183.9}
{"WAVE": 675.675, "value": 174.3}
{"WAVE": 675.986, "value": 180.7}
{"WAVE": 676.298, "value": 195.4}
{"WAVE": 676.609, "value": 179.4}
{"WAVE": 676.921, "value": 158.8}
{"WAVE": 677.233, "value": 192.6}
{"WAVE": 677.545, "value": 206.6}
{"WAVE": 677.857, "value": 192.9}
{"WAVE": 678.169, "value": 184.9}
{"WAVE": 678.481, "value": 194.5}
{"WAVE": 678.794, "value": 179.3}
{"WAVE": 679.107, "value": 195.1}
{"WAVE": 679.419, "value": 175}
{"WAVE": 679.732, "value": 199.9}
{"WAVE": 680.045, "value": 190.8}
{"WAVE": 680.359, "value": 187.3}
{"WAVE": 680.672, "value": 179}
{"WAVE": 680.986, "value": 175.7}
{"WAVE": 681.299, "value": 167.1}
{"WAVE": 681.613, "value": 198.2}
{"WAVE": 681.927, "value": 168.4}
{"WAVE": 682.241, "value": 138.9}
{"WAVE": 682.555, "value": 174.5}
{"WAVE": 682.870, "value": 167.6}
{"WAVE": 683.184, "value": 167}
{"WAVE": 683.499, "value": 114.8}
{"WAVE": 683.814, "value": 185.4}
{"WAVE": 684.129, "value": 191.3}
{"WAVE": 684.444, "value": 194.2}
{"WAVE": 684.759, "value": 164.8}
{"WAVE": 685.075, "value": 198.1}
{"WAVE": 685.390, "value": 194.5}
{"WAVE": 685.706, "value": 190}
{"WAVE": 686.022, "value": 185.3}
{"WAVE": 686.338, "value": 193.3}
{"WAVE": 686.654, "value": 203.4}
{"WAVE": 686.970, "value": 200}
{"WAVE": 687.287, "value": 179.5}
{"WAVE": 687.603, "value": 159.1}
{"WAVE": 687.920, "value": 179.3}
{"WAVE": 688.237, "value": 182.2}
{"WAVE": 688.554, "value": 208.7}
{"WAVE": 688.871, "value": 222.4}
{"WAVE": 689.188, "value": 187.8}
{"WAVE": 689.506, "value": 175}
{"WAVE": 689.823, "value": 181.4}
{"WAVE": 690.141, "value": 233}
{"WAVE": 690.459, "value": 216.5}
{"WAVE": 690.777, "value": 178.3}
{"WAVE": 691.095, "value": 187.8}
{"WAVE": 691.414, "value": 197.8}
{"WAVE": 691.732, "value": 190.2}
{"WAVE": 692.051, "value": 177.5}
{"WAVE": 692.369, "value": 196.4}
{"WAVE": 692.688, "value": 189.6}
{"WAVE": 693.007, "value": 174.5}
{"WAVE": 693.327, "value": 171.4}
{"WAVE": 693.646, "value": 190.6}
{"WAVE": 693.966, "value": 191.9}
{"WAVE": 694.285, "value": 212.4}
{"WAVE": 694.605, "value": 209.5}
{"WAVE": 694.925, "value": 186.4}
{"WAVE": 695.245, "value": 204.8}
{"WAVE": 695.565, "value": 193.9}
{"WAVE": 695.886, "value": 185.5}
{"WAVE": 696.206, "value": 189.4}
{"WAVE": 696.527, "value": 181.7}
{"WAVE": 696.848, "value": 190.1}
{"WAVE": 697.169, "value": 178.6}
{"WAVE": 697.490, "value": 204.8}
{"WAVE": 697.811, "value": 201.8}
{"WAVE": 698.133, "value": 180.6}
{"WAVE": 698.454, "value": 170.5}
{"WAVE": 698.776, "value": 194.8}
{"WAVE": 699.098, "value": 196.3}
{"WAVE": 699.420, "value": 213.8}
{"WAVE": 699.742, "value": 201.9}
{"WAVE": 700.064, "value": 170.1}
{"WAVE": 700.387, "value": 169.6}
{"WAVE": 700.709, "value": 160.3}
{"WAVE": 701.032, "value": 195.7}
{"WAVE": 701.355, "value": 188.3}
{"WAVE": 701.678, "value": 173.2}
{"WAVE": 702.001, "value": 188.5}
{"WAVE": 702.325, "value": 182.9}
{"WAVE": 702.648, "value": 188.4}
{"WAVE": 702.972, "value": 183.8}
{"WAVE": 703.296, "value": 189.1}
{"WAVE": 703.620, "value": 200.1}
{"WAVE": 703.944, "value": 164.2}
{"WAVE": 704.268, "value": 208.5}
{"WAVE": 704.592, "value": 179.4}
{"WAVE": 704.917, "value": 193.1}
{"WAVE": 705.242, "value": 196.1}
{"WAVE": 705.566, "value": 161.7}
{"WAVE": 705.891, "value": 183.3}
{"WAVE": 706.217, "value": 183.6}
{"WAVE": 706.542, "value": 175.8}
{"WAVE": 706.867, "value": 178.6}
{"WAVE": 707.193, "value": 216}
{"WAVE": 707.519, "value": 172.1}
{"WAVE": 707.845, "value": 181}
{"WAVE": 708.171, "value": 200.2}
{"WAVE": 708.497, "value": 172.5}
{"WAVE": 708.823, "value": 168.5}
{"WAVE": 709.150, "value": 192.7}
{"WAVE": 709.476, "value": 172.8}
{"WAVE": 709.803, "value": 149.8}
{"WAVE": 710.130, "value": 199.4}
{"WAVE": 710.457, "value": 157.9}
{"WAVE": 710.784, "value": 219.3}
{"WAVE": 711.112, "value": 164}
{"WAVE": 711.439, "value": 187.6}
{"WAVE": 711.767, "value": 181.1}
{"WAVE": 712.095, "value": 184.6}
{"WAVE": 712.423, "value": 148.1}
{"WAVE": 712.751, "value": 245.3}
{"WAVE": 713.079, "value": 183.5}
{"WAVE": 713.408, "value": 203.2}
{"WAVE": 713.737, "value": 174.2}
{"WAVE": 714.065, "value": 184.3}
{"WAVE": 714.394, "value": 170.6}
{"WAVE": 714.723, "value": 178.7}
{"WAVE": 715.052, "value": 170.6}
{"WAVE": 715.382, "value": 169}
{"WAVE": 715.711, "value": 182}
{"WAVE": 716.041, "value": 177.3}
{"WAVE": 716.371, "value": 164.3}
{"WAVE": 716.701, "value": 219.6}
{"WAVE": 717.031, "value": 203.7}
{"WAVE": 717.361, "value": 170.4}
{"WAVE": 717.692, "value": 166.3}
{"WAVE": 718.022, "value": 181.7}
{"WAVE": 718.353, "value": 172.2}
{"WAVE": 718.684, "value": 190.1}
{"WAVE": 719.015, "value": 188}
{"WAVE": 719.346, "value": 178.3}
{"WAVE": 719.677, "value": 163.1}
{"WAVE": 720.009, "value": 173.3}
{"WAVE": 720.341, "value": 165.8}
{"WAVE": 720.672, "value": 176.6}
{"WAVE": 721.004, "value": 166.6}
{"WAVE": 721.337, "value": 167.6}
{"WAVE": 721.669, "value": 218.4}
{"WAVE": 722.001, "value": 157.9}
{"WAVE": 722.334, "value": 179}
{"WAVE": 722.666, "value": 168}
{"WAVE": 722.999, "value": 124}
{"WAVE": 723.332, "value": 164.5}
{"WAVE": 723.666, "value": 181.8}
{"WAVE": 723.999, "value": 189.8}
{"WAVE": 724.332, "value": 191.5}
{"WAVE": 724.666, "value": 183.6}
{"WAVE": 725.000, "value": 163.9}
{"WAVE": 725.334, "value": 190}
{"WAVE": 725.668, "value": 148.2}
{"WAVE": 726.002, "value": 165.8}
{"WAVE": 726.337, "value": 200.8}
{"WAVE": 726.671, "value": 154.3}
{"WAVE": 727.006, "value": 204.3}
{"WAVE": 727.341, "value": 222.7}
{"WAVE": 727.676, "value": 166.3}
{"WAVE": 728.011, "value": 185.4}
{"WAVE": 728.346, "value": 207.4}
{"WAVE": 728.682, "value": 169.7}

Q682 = 0.19 mag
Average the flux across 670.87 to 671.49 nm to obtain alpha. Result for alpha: 199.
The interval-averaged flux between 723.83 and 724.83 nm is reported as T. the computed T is 188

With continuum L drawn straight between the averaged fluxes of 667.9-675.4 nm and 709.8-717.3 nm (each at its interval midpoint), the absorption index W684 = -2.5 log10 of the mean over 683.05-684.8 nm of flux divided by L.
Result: 0.20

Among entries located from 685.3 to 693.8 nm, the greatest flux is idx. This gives 233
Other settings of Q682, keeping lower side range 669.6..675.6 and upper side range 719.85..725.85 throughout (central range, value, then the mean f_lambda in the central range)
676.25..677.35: 0.19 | 180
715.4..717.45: -0.04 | 186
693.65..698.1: 0.02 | 194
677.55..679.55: 0.13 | 189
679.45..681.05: 0.13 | 186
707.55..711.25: 0.03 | 180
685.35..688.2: 0.10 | 187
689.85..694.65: 0.03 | 194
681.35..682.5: 0.23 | 169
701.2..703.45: 0.04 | 185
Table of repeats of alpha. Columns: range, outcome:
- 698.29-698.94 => 183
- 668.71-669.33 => 202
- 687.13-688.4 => 175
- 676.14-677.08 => 178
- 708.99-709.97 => 172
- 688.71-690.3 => 200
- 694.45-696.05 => 196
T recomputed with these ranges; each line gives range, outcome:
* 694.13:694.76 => 211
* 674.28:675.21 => 193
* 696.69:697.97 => 194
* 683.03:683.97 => 156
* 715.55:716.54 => 175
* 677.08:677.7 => 200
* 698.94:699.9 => 204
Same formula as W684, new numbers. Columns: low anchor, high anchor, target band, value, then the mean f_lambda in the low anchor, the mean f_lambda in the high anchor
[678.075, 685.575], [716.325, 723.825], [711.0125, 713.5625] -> -0.067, 179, 176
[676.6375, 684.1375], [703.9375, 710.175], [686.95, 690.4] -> -0.073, 178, 183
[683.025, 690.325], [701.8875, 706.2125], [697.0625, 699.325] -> -0.025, 187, 186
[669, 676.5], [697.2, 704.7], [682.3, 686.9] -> 0.123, 212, 187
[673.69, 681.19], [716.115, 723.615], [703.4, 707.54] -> -0.038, 188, 176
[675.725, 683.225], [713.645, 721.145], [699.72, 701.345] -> 0.006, 181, 178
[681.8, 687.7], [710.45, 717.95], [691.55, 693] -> -0.048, 178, 183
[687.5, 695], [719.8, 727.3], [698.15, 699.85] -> -0.035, 192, 175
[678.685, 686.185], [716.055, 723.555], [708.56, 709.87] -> 0.023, 178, 175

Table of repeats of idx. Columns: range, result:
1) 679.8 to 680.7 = 190.8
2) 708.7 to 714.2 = 245.3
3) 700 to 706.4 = 208.5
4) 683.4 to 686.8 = 203.4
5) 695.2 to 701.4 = 213.8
